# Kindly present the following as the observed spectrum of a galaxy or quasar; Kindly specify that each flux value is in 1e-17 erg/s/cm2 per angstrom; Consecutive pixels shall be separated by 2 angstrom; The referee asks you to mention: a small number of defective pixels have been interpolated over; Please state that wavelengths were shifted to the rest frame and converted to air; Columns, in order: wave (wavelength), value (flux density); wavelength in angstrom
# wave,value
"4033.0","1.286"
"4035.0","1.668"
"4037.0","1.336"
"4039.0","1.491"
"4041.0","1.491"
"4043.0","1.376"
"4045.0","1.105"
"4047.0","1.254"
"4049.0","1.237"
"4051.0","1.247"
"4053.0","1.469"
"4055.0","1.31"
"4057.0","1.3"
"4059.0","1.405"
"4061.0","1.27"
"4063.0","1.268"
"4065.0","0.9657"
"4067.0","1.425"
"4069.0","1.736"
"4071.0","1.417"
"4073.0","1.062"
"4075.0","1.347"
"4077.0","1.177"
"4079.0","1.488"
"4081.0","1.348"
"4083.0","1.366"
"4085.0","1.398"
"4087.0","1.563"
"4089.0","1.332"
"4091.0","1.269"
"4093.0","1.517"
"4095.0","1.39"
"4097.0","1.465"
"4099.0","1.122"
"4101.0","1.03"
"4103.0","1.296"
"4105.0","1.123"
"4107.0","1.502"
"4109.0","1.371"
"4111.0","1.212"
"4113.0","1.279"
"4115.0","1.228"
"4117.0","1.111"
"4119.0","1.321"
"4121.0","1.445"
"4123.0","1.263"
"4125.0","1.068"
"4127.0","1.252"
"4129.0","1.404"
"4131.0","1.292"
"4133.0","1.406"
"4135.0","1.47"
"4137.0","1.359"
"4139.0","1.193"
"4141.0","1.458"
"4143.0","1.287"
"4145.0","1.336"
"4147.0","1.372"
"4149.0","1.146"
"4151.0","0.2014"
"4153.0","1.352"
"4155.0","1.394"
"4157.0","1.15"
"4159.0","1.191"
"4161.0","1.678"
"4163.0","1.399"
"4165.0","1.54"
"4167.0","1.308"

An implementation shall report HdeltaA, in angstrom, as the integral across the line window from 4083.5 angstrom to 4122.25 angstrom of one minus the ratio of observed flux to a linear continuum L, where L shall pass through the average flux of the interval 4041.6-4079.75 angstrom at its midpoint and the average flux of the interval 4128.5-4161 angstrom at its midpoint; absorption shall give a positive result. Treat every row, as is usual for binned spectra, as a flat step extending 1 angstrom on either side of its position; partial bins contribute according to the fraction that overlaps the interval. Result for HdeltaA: -0.9 angstrom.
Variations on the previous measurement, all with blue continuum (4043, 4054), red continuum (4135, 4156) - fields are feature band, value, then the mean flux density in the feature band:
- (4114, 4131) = -0.4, 1.26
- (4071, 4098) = -2.4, 1.37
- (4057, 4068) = 0.0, 1.27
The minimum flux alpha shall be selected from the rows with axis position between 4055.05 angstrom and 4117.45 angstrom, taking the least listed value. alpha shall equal 0.9657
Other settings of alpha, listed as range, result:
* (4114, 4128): 1.068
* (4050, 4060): 1.247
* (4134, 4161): 0.2014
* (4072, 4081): 1.062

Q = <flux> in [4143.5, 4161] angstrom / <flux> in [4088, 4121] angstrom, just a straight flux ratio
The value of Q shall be 0.91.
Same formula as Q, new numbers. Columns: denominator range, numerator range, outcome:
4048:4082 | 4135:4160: 0.92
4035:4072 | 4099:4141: 0.95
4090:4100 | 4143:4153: 0.79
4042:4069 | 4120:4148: 1.03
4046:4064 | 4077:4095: 1.07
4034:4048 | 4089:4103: 0.94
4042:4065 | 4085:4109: 1.04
